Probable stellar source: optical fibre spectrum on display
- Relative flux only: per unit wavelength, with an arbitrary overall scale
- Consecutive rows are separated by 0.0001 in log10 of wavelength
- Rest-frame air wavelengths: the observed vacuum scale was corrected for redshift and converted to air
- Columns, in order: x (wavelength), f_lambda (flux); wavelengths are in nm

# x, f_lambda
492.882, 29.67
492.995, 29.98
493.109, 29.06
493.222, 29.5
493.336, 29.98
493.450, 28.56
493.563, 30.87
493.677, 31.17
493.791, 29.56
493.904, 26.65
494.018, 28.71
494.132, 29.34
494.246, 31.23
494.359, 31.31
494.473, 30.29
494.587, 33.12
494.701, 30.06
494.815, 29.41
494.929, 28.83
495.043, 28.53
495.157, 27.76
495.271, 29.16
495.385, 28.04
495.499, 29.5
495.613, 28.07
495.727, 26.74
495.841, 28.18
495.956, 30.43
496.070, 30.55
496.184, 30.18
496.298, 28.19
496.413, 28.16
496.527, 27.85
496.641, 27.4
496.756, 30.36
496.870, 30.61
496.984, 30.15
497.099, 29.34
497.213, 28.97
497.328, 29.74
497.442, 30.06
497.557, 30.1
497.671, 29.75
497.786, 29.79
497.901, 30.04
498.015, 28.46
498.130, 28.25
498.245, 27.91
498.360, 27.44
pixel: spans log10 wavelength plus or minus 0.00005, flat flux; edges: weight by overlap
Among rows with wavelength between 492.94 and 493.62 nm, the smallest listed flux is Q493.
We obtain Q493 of 28.56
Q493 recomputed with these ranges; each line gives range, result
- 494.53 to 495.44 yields 27.76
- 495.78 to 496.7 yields 27.4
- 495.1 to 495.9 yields 26.74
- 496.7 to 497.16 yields 29.34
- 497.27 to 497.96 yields 29.74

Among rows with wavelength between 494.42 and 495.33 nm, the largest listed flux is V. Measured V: 33.12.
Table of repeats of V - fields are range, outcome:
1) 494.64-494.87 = 30.06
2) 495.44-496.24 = 30.55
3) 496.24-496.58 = 28.19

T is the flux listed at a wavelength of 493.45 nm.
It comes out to 28.56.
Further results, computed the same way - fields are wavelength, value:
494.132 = 29.34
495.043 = 28.53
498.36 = 27.44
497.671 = 29.75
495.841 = 28.18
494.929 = 28.83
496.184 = 30.18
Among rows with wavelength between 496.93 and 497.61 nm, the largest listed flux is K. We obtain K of 30.15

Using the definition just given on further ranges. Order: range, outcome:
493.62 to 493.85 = 31.17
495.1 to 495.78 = 29.5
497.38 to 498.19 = 30.1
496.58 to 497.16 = 30.61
